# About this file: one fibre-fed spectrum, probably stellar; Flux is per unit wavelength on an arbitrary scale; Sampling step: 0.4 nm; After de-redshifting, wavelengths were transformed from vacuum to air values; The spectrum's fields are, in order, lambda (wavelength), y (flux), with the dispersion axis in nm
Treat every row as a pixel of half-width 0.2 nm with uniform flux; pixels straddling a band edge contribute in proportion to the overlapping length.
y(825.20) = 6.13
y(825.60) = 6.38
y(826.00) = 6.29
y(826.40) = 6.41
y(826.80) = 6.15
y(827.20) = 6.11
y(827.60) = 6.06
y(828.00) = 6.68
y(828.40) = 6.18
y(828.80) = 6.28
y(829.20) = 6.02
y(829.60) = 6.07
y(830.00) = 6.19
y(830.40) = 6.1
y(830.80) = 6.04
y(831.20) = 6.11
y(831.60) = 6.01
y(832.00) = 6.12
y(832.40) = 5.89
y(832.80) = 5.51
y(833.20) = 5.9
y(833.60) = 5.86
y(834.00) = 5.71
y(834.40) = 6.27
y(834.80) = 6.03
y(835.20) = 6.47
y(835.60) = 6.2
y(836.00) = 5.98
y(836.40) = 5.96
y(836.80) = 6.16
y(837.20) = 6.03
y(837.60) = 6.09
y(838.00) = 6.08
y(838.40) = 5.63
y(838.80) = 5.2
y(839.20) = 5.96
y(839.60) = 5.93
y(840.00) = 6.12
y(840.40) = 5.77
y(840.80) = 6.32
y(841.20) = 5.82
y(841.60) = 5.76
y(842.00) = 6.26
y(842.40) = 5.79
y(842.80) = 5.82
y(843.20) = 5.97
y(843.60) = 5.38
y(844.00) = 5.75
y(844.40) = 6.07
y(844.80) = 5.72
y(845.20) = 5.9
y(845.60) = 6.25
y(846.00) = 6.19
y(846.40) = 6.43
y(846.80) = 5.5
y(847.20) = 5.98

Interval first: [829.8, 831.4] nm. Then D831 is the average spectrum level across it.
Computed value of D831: 6.11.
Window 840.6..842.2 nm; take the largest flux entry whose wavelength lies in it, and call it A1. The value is 6.32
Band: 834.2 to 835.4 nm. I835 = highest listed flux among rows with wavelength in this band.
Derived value 6.47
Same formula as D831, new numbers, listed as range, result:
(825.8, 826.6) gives 6.35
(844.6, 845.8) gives 5.96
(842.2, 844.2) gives 5.74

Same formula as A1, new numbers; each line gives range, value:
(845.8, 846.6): 6.43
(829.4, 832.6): 6.19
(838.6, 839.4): 5.96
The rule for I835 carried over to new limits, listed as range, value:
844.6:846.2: 6.25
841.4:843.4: 6.26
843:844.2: 5.97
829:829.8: 6.07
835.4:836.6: 6.2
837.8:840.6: 6.12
